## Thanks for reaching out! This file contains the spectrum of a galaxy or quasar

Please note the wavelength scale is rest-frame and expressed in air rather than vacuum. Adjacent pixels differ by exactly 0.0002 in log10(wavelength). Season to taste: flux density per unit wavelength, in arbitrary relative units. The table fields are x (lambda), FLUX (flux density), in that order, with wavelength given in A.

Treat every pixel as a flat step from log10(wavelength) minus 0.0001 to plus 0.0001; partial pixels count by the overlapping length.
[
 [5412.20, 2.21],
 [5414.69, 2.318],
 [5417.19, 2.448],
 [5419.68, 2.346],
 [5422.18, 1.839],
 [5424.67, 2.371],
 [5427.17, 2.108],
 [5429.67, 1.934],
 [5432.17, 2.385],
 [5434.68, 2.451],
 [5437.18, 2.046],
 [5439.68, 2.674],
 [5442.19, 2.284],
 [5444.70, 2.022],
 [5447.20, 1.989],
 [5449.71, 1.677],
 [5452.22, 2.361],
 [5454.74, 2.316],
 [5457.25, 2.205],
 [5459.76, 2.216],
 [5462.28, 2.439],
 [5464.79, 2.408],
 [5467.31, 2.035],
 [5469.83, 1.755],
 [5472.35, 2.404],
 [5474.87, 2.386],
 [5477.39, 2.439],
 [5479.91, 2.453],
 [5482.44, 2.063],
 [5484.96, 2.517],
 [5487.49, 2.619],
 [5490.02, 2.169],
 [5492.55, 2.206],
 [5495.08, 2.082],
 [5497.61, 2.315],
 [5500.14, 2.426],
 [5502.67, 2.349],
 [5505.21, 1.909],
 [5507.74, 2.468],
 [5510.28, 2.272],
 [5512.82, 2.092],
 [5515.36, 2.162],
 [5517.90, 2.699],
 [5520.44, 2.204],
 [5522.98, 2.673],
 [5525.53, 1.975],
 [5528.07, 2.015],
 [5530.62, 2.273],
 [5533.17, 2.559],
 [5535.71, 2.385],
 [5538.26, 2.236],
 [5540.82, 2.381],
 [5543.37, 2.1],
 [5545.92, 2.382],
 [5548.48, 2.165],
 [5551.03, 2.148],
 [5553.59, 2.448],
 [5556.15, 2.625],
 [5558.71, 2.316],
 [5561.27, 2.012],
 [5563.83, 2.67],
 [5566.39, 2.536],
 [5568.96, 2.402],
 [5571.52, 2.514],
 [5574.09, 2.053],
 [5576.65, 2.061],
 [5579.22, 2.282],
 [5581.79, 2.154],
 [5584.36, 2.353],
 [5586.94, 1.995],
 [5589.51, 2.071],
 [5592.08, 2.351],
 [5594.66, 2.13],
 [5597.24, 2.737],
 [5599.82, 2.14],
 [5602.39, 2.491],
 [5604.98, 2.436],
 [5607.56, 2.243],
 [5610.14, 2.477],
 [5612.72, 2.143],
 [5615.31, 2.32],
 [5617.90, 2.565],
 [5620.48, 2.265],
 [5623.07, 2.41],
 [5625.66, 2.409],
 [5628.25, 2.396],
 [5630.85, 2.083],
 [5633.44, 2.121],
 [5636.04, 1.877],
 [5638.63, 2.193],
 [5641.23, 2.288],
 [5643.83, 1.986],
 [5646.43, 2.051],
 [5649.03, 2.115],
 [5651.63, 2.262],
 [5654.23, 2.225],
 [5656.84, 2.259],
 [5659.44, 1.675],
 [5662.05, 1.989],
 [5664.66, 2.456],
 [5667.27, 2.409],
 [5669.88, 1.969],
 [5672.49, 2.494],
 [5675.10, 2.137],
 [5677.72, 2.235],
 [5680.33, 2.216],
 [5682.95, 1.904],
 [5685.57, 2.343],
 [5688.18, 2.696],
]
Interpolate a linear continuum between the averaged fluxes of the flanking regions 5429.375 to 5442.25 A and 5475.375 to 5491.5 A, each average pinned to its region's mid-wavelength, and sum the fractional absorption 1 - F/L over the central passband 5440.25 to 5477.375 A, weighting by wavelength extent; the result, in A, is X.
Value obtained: 2.4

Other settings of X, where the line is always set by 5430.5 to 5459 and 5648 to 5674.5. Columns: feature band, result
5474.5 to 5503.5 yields -1.64 A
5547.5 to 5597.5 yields -2.18 A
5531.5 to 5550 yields -0.93 A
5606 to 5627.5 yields -1.62 A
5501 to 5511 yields -0.22 A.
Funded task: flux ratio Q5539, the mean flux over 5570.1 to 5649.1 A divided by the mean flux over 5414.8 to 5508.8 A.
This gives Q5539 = 1.00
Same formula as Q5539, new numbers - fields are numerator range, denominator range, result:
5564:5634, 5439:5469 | 1.05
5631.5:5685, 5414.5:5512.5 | 0.95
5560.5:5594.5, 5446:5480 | 1.02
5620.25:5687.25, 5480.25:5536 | 0.95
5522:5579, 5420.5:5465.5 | 1.05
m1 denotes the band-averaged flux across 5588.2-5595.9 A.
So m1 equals 2.18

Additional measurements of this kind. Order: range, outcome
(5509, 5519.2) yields 2.31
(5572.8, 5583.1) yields 2.14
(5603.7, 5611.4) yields 2.39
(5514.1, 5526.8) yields 2.34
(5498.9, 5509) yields 2.29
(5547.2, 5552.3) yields 2.16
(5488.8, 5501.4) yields 2.24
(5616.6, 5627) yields 2.41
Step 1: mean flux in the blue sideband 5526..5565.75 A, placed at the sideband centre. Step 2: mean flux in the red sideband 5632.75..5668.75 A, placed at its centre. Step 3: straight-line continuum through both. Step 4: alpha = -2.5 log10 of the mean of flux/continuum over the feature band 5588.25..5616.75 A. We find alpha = -0.05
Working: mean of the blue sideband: 2.31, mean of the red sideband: 2.14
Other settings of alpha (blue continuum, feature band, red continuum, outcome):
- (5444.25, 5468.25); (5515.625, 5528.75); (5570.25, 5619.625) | -0.04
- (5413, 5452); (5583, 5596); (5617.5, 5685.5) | 0.01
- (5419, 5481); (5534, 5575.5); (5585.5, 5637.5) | -0.04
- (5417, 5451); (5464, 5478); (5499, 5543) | 0.00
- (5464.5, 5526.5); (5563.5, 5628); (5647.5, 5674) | -0.05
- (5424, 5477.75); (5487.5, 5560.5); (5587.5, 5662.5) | -0.03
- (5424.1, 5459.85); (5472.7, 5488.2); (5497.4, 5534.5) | -0.07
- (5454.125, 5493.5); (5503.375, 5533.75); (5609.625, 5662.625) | 0.00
